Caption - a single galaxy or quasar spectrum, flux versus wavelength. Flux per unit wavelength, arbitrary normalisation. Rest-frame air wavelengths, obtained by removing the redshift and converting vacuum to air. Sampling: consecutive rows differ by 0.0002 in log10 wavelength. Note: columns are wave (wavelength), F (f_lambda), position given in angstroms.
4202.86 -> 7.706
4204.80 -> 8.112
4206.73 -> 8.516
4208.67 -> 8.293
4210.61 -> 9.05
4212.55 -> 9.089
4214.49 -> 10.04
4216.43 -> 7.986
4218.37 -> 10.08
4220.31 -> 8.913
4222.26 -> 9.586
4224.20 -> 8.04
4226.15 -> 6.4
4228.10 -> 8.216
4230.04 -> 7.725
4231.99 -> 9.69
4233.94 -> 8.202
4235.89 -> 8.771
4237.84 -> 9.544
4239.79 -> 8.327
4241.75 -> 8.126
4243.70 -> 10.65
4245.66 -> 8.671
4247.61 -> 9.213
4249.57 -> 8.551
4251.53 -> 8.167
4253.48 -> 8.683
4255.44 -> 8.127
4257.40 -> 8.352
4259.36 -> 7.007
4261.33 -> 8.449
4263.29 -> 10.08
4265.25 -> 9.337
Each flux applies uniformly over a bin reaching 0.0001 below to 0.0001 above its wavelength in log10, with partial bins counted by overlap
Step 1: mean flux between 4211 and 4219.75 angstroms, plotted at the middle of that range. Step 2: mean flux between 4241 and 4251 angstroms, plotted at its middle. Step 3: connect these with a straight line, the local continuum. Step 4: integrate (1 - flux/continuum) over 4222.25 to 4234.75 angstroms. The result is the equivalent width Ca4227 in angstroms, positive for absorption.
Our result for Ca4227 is 1.4 angstroms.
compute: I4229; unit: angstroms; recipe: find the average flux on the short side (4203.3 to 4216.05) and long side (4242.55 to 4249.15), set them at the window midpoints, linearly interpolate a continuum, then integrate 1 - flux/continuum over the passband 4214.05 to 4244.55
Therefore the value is 1.2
